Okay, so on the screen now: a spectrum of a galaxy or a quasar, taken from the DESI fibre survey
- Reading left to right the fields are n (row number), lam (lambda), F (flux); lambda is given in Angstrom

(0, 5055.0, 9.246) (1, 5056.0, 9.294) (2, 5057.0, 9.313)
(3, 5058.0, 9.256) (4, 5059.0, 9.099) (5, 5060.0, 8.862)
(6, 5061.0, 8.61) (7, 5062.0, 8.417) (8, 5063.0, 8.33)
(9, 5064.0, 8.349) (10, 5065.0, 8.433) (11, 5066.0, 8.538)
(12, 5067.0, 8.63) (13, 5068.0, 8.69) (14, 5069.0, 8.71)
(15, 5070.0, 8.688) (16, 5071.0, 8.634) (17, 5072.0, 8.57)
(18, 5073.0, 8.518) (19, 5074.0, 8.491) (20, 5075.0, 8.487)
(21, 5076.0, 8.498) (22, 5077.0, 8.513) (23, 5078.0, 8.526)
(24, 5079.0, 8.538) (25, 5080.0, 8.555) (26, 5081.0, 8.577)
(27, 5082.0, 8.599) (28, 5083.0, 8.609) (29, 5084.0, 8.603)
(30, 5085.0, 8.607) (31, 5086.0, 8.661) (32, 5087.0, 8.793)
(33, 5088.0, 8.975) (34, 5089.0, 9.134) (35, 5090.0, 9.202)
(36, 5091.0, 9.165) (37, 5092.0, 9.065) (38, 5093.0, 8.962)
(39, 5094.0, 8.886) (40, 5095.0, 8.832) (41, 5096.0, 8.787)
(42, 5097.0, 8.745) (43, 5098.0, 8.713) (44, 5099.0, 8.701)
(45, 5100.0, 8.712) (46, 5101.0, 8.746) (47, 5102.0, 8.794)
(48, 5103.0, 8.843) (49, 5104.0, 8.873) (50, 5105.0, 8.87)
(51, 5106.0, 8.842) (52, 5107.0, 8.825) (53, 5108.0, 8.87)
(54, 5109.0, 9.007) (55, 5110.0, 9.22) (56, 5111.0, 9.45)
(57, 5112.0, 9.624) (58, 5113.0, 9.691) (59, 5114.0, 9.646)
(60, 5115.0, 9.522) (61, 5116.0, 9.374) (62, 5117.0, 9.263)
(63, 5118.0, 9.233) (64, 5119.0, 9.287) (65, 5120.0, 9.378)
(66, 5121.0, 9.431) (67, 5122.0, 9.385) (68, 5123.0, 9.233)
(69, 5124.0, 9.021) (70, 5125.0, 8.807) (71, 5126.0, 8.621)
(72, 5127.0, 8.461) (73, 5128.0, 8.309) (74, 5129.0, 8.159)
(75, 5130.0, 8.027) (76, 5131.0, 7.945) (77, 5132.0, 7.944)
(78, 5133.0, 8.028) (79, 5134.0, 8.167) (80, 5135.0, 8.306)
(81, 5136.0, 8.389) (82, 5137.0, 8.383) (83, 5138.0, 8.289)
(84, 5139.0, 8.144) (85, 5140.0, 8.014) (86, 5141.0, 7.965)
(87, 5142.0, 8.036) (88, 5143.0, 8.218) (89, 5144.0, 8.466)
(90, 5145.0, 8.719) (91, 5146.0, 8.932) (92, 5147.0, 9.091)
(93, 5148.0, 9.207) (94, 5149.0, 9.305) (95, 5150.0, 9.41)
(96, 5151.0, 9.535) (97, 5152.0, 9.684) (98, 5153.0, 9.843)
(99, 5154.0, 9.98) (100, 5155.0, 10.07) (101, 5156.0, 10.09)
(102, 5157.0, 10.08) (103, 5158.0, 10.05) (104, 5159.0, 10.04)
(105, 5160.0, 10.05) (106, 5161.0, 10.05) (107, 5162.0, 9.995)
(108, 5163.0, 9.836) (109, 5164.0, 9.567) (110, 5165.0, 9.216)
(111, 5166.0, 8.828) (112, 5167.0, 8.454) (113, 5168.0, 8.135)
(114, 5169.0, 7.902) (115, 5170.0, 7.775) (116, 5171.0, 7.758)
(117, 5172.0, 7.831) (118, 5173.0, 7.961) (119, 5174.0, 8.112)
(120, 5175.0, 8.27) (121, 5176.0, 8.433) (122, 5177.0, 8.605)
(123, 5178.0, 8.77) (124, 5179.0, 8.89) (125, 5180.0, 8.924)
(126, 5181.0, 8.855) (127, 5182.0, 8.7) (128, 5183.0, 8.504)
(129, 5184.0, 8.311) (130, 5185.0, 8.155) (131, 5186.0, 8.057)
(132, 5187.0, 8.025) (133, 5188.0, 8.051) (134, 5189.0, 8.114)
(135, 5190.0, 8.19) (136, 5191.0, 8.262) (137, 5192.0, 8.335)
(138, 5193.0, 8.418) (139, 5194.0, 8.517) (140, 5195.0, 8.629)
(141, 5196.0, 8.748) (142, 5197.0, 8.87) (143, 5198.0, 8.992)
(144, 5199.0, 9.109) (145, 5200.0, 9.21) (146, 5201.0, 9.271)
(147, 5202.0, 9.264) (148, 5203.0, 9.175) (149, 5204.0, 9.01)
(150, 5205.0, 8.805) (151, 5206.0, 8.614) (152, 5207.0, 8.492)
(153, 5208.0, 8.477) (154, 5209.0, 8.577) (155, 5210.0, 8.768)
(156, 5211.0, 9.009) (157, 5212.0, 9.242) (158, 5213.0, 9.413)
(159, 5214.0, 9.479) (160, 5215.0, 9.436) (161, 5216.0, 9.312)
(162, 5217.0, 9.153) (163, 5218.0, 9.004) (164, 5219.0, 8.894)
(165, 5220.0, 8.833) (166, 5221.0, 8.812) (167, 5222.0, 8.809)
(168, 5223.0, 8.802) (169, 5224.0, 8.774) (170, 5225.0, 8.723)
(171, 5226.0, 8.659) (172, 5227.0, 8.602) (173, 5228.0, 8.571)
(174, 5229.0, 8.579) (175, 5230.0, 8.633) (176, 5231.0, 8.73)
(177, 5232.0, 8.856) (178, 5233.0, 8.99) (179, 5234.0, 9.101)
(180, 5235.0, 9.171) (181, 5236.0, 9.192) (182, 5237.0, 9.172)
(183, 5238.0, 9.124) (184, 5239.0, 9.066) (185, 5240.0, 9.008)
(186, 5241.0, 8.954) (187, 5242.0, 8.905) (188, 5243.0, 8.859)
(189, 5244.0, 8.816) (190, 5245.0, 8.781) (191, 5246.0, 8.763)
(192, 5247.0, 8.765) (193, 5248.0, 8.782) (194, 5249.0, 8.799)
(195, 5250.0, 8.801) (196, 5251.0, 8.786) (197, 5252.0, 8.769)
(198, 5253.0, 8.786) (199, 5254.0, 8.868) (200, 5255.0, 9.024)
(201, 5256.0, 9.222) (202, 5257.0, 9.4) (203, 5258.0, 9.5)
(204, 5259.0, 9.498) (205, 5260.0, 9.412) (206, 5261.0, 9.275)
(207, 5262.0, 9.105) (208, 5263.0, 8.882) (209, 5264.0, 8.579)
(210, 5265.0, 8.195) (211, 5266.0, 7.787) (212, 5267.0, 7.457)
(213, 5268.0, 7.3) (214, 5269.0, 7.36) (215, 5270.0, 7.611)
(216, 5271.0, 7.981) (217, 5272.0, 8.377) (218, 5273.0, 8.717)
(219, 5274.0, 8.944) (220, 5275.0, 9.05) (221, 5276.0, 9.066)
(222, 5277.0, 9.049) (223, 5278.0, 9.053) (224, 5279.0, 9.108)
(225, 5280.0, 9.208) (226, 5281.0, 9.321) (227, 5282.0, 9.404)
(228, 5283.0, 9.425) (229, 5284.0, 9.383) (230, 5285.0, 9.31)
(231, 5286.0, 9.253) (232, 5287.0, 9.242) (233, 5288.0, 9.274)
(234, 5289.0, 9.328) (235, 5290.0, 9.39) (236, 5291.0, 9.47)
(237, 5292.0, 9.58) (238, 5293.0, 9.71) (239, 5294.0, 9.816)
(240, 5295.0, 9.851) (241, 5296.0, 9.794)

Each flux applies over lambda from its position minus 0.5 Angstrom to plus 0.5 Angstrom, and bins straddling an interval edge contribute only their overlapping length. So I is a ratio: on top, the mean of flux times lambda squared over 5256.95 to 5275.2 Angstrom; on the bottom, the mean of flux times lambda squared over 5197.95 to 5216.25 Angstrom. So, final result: 1.0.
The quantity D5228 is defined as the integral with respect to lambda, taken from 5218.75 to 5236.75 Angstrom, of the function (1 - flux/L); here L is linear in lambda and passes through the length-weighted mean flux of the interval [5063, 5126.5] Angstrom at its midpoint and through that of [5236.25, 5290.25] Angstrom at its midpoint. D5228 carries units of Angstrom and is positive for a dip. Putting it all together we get 0.11 Angstrom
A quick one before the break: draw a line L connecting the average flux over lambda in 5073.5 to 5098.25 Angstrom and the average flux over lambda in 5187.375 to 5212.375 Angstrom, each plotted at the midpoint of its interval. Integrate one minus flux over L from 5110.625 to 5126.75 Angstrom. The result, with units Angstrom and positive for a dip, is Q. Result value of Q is -1.04 Angstrom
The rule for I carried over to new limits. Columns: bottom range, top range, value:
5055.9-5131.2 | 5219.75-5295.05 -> 1.07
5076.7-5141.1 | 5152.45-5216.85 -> 1.04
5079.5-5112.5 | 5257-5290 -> 1.07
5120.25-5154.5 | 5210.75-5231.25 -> 1.06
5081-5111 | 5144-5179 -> 1.05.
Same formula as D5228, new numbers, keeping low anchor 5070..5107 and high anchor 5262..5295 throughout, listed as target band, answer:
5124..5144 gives 1.20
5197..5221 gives -0.50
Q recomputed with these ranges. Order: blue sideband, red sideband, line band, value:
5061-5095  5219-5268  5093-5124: -1.39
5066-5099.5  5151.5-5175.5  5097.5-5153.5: 0.65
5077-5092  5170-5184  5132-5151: 0.05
